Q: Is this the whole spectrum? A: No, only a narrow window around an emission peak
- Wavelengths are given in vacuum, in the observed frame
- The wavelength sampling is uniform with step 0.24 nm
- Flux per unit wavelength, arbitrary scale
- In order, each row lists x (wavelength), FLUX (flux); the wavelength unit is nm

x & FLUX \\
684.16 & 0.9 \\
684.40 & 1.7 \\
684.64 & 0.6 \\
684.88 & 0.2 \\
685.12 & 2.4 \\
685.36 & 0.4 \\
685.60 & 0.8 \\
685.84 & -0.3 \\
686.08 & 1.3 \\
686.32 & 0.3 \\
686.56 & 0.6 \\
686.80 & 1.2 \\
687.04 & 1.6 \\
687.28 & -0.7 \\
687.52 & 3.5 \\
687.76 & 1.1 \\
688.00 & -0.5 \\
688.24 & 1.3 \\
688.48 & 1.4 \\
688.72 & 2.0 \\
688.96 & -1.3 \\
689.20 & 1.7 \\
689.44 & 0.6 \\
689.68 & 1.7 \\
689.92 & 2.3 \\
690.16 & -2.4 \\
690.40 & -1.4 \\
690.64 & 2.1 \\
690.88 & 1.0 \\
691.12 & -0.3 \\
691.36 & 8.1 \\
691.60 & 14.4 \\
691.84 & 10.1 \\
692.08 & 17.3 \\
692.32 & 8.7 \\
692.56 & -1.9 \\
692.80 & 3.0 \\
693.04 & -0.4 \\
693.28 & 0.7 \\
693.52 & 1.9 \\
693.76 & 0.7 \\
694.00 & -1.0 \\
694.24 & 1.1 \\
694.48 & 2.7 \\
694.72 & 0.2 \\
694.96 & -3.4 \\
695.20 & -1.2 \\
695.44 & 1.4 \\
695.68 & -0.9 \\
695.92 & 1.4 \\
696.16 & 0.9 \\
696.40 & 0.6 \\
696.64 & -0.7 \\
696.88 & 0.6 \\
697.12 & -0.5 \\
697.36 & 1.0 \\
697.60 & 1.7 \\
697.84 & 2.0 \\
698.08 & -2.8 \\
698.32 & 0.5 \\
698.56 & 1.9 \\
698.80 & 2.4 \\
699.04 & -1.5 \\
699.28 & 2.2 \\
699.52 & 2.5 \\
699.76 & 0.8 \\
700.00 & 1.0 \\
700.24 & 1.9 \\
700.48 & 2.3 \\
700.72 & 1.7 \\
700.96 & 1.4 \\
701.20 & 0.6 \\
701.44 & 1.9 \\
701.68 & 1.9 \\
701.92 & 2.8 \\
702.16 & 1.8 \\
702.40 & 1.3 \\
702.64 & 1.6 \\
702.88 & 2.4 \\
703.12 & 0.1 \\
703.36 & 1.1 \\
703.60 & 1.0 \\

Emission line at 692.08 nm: [O II]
